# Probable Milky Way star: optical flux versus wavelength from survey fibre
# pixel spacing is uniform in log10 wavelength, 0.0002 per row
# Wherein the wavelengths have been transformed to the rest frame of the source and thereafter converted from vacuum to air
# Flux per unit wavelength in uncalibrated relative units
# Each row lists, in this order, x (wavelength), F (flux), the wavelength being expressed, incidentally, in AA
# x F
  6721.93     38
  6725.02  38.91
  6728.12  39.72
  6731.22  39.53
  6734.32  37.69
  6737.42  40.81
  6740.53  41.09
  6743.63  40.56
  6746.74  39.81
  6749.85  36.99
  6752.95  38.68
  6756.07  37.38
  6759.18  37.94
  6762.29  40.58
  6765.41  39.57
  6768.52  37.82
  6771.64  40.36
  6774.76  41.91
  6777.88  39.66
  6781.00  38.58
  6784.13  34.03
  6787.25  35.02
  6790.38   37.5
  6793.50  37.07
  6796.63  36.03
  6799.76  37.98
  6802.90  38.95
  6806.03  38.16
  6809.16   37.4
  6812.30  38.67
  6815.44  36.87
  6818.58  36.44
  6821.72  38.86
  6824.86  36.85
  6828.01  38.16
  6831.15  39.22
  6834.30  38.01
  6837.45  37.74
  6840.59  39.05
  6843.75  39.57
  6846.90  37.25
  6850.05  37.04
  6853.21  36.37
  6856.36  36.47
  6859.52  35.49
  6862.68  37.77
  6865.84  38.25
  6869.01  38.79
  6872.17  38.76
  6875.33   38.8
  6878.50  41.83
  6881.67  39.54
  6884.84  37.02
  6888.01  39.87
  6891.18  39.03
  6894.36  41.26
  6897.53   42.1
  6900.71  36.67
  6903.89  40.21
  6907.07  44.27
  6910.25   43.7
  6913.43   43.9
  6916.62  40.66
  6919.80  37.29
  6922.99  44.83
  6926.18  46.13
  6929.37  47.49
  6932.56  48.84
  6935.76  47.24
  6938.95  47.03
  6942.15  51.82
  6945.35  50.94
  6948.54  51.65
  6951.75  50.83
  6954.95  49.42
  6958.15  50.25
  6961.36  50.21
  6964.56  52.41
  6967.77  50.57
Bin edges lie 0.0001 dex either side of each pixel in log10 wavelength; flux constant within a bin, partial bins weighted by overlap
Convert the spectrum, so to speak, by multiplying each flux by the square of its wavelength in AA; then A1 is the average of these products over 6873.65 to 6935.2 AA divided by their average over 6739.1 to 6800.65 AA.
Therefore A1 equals 1.13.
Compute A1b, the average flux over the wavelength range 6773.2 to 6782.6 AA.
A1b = 40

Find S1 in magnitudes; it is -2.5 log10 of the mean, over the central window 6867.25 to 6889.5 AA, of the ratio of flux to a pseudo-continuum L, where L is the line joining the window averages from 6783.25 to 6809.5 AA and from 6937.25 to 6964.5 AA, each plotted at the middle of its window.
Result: 0.13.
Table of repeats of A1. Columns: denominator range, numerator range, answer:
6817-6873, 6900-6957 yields 1.25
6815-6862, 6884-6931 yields 1.13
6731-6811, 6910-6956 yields 1.28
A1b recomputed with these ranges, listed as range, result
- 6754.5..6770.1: 38.6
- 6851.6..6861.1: 36.1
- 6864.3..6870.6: 38.5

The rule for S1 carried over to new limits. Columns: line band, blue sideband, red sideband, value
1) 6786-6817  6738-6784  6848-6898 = 0.05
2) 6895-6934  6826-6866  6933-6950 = 0.08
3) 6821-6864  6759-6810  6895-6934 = 0.07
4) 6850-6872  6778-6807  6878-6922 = 0.06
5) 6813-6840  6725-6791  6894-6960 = 0.10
